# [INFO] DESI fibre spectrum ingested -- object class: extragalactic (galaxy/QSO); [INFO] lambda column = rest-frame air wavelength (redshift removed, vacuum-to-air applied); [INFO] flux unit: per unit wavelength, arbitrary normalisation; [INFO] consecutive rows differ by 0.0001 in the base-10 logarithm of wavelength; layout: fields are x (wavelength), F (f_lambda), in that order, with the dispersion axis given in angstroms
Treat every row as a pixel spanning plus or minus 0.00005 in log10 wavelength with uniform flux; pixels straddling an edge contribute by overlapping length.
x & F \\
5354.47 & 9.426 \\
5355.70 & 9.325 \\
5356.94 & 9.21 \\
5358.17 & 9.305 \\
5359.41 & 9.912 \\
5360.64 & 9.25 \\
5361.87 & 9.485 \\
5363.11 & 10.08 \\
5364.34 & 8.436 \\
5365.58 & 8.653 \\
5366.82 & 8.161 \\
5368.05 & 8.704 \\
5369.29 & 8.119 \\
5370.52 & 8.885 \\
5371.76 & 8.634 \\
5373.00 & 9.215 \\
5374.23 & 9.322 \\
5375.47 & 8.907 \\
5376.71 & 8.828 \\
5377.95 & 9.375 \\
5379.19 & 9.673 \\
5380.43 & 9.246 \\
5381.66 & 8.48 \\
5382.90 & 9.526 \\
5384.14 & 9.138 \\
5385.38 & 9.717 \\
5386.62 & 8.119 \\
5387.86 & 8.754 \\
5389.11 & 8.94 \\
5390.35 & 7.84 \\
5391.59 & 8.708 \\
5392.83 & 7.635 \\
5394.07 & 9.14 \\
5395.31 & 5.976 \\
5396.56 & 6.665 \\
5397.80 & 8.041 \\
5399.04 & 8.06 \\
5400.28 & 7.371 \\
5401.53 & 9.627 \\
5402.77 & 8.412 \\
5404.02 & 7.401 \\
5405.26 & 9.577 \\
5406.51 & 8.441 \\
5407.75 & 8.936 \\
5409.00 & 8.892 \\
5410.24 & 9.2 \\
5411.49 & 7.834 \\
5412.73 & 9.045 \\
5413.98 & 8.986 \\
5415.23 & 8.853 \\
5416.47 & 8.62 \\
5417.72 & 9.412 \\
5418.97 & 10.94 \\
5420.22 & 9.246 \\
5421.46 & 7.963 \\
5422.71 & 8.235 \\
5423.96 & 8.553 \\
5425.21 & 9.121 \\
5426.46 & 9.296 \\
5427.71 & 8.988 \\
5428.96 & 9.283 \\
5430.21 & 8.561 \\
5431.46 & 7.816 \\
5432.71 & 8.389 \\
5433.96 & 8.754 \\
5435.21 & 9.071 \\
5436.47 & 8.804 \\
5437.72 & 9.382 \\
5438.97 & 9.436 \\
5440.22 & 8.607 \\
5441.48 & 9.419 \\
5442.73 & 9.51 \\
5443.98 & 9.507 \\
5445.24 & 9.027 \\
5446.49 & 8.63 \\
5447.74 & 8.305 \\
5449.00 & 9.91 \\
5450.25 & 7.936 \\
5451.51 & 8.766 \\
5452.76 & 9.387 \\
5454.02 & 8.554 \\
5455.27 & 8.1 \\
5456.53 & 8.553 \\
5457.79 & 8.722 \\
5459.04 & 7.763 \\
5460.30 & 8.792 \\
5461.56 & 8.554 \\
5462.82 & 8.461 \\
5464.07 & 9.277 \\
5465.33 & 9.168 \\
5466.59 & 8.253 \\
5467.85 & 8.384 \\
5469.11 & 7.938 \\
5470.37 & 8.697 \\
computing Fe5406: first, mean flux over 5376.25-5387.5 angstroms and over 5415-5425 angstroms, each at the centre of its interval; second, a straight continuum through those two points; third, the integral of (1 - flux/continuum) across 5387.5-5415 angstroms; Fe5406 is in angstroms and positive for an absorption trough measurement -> 2.2 angstroms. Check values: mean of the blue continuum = 9.12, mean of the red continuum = 8.99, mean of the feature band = 8.34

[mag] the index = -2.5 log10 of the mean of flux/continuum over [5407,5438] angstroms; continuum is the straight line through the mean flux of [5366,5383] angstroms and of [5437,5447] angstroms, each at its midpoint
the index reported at 0.03 mag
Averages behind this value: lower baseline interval 8.92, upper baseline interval 9.2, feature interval 8.88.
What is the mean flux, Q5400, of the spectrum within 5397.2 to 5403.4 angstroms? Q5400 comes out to 8.3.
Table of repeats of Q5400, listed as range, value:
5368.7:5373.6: 8.72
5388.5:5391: 8.4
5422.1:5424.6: 8.39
